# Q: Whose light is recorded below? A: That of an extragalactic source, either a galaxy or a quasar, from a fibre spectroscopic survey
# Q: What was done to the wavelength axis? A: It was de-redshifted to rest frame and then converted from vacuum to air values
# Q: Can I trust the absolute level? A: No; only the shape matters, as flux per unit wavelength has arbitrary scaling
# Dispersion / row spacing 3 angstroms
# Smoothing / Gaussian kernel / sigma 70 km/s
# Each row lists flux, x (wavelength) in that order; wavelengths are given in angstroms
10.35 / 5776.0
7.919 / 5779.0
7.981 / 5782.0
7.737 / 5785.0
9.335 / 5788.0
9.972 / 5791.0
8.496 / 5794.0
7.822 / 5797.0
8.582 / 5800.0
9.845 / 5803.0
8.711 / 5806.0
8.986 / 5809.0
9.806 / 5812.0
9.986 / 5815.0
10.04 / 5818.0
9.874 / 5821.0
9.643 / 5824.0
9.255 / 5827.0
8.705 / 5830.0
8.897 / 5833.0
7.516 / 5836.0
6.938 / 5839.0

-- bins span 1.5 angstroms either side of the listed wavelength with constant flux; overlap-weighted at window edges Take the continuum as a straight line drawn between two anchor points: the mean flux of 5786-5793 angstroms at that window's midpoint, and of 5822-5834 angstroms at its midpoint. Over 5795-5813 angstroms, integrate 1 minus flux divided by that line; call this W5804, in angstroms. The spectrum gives 0.8 angstroms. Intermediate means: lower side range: 9.43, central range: 8.92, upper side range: 9.17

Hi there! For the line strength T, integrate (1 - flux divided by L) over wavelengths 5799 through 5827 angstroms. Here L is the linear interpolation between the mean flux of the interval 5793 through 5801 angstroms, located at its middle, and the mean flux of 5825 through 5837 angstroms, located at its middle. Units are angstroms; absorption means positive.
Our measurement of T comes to -3.4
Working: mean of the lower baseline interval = 8.27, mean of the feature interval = 9.5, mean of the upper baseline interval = 8.68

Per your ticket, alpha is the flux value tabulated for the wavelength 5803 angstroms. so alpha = 9.845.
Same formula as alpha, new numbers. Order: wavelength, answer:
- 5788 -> 9.335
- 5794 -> 8.496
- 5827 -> 9.255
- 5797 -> 7.822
